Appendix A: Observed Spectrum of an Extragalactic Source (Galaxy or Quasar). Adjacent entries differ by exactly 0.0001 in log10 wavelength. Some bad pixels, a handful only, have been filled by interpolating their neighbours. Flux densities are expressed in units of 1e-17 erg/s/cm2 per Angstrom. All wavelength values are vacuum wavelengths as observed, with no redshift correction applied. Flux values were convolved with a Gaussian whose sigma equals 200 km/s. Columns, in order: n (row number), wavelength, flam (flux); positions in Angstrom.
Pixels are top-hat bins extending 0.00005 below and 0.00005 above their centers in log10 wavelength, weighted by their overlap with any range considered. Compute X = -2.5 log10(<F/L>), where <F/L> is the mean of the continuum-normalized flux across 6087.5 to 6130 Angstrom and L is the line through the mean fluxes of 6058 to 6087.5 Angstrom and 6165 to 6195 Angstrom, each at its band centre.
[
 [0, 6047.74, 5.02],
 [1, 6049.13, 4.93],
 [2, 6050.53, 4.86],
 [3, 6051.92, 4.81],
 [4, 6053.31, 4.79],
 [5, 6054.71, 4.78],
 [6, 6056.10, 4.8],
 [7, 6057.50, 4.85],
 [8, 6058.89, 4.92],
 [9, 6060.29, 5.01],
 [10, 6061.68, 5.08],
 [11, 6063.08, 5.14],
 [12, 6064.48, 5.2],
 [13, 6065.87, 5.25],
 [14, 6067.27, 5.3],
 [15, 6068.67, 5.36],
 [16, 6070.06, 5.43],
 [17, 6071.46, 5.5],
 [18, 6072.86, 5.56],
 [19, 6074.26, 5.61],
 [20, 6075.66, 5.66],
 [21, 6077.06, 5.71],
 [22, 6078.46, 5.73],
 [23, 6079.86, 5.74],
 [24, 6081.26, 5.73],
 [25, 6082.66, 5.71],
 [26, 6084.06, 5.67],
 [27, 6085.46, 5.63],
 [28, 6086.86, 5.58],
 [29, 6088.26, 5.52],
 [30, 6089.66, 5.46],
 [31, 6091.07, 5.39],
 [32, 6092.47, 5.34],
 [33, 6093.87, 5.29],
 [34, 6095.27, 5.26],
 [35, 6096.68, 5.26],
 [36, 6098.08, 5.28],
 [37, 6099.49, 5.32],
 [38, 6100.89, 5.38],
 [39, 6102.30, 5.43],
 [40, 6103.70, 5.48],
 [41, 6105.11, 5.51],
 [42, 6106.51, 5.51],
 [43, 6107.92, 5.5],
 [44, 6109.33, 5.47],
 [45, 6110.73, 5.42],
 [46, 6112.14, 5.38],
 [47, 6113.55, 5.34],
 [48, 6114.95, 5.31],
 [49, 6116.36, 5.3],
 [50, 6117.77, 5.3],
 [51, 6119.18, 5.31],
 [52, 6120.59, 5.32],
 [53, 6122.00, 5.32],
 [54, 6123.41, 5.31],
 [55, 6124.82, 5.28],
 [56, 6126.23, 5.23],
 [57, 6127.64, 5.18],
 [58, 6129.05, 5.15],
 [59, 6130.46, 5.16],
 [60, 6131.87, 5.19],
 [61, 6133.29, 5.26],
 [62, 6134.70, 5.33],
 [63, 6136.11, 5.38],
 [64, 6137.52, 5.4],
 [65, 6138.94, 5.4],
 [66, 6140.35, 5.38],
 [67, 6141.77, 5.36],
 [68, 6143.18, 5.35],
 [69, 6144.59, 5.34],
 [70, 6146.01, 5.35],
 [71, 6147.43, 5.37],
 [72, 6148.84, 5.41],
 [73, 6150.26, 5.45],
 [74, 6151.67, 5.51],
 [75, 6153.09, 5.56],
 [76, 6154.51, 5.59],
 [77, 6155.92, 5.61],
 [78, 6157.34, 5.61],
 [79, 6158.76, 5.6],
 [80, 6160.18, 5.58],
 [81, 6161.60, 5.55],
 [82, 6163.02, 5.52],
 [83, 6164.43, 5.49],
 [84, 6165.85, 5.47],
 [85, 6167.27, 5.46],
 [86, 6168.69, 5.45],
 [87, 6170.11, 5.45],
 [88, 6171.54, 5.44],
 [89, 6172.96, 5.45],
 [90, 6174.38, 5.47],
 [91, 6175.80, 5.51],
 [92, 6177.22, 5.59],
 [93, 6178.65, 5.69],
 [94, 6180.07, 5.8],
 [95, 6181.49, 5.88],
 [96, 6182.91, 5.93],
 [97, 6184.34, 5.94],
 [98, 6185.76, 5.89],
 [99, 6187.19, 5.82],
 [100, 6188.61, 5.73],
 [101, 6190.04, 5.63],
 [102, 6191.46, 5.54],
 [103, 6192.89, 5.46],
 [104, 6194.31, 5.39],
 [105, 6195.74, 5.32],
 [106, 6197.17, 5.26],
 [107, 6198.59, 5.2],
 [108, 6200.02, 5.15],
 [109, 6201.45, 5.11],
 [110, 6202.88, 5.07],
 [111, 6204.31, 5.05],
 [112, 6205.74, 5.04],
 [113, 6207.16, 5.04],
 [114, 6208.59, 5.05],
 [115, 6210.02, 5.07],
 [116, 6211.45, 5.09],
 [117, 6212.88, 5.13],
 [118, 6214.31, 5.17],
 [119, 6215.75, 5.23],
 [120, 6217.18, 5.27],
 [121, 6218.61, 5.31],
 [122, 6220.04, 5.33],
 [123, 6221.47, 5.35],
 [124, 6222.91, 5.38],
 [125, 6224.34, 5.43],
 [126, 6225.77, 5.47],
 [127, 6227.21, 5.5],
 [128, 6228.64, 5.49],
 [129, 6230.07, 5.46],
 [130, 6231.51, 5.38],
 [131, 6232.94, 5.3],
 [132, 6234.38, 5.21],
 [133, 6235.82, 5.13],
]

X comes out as 0.03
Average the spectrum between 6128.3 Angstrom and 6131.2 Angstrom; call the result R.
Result 5.16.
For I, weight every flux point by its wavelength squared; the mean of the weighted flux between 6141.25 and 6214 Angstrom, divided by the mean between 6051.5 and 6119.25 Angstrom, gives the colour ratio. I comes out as 1.05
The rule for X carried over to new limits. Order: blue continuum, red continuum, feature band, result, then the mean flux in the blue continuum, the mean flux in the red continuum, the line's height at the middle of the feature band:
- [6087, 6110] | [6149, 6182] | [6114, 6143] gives 0.03 mag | 5.4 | 5.55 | 5.47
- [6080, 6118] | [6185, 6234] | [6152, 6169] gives -0.03 mag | 5.44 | 5.33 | 5.38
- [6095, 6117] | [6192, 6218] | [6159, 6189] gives -0.08 mag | 5.39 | 5.17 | 5.24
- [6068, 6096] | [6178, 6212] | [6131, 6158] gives 0.01 mag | 5.54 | 5.42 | 5.48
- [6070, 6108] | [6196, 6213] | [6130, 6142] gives 0.01 mag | 5.51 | 5.11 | 5.35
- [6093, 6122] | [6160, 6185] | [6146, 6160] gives 0.00 mag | 5.37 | 5.59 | 5.53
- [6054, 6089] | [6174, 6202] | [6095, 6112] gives 0.01 mag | 5.38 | 5.57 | 5.43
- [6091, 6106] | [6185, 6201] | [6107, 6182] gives 0.00 mag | 5.36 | 5.49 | 5.42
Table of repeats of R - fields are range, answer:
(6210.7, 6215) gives 5.13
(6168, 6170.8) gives 5.45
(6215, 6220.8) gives 5.28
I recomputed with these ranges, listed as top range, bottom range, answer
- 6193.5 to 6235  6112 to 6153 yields 1.01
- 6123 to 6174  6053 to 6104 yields 1.03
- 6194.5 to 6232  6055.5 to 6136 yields 1.02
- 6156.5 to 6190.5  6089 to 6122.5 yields 1.07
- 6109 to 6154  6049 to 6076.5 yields 1.06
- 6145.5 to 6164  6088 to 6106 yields 1.05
